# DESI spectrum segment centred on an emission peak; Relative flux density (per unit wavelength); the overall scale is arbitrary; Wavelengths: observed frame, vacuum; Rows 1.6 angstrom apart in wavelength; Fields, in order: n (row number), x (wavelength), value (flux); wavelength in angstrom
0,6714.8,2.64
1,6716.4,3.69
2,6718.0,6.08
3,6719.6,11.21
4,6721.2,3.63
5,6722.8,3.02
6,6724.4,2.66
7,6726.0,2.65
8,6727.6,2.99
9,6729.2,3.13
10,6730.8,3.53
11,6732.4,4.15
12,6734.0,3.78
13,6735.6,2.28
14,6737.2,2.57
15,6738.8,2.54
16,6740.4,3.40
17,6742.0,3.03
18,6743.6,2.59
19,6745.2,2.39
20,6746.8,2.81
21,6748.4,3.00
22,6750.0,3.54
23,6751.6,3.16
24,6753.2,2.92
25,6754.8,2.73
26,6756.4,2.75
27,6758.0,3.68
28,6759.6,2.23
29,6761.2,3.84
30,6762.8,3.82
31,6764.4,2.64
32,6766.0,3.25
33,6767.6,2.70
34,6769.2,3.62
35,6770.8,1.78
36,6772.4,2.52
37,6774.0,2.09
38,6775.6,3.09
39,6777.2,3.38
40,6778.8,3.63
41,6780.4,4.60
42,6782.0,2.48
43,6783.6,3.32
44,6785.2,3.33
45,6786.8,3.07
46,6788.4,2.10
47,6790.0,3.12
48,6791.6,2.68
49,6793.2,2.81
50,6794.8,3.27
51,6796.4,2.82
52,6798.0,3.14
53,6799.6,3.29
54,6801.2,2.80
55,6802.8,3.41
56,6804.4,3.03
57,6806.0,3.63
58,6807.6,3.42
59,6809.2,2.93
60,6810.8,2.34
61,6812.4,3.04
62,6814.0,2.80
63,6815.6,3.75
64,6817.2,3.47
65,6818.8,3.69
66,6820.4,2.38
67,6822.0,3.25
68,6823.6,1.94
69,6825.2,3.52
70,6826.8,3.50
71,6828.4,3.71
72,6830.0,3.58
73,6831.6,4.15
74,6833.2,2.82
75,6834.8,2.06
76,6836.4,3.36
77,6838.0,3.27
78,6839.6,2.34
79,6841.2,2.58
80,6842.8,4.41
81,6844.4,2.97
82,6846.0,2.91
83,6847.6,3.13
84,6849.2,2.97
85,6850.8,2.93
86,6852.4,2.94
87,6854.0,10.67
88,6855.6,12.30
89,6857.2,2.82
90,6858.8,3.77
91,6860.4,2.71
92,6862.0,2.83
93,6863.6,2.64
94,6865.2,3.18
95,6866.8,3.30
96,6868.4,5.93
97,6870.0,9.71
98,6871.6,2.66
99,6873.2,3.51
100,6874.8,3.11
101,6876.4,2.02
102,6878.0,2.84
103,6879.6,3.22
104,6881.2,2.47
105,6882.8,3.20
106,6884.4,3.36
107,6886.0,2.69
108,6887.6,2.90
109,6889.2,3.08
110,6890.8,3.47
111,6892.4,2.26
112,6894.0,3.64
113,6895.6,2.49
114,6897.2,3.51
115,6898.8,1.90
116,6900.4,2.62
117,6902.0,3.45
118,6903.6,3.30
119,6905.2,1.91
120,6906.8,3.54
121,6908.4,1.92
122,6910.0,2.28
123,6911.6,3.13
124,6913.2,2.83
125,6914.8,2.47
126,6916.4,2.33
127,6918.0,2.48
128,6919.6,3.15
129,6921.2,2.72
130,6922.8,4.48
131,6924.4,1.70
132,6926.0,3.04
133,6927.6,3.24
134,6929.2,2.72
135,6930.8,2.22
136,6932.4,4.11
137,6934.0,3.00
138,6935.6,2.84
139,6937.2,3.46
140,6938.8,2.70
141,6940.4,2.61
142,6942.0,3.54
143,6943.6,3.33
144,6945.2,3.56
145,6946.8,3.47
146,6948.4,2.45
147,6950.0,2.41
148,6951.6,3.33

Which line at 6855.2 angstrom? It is [S II] 6716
